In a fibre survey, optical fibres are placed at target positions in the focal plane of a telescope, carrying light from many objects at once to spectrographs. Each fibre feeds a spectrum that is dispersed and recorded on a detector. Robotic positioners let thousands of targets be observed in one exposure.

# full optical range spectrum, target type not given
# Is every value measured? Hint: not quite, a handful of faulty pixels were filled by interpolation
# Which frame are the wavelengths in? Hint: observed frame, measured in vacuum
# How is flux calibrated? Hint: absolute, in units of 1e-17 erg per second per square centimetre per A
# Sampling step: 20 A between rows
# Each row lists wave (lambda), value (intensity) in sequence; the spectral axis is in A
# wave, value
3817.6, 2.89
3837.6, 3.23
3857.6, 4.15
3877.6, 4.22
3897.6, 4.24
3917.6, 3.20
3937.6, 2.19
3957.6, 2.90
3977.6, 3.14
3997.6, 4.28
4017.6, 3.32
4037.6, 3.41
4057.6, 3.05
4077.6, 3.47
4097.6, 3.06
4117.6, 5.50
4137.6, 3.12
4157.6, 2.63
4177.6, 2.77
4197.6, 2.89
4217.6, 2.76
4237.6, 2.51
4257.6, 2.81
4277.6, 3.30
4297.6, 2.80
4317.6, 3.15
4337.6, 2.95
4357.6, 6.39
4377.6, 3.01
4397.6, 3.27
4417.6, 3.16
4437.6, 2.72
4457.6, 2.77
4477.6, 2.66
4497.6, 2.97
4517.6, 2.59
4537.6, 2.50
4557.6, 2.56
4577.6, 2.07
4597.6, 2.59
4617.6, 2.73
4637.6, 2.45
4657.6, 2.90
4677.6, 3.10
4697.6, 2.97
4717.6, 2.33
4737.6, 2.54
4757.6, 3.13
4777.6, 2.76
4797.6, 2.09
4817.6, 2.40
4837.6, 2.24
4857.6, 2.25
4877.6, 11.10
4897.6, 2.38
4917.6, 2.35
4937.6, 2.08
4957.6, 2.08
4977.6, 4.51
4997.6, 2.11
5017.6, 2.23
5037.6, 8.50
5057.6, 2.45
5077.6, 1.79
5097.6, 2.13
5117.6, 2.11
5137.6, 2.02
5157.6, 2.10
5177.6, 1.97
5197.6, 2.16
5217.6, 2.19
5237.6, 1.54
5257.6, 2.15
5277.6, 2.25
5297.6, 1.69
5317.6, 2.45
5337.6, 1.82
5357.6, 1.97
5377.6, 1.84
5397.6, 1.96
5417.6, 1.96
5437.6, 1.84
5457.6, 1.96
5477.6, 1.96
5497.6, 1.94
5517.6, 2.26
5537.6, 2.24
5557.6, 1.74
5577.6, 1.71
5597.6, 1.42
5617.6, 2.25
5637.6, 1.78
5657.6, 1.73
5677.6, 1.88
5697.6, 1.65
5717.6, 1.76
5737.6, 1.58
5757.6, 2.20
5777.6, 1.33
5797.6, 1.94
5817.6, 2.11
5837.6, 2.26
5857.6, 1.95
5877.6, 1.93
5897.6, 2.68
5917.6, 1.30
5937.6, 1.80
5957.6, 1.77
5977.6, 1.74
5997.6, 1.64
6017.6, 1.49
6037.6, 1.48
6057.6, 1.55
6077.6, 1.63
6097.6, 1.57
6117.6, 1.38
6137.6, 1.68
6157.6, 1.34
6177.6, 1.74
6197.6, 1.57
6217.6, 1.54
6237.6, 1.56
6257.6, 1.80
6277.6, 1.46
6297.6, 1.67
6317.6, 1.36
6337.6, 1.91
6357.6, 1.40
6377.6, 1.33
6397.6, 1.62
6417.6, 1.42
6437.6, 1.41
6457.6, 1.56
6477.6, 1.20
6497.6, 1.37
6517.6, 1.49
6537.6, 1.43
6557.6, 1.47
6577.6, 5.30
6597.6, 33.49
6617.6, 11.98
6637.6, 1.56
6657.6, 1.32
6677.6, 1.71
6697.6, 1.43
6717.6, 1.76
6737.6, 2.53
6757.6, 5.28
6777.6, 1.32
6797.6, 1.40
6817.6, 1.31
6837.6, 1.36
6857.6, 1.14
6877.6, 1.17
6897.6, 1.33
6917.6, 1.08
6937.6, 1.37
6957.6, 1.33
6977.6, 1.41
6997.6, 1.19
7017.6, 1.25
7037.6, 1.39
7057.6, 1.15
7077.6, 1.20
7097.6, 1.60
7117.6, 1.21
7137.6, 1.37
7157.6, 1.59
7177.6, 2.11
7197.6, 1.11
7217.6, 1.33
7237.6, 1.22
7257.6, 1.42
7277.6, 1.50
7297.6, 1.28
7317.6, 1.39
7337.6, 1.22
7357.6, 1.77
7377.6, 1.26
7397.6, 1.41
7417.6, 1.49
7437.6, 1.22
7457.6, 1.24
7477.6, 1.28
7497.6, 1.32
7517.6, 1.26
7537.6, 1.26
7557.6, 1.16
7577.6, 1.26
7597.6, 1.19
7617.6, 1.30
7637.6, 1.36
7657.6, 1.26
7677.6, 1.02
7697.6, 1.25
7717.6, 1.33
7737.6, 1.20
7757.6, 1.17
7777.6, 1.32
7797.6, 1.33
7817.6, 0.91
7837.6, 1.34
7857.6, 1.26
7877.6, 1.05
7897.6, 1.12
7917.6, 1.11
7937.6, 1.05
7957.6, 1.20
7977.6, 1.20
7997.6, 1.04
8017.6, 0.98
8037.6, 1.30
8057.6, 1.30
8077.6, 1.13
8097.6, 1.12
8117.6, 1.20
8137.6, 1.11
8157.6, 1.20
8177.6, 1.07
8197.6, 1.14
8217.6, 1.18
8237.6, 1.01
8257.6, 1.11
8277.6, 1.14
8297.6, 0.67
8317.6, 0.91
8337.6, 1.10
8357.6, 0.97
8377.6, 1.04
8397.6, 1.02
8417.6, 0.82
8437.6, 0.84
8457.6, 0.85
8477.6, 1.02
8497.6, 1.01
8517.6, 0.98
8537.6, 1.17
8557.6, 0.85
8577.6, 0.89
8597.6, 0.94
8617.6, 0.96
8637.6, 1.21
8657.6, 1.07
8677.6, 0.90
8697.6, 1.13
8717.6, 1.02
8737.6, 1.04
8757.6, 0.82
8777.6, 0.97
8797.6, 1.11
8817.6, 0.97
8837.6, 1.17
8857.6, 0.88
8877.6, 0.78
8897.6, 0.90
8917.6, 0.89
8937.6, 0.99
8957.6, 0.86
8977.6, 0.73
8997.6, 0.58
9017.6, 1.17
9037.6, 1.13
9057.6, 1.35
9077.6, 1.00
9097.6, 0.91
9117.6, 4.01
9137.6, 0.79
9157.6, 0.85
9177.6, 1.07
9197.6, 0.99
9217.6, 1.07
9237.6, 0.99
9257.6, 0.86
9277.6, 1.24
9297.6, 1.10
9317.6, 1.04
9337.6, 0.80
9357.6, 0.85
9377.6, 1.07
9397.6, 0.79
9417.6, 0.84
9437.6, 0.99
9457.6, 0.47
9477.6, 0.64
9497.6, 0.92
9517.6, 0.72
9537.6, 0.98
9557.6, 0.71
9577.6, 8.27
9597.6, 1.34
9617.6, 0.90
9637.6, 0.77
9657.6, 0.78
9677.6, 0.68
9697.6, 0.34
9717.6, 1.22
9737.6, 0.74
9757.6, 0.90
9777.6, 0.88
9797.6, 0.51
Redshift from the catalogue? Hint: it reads 0.004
